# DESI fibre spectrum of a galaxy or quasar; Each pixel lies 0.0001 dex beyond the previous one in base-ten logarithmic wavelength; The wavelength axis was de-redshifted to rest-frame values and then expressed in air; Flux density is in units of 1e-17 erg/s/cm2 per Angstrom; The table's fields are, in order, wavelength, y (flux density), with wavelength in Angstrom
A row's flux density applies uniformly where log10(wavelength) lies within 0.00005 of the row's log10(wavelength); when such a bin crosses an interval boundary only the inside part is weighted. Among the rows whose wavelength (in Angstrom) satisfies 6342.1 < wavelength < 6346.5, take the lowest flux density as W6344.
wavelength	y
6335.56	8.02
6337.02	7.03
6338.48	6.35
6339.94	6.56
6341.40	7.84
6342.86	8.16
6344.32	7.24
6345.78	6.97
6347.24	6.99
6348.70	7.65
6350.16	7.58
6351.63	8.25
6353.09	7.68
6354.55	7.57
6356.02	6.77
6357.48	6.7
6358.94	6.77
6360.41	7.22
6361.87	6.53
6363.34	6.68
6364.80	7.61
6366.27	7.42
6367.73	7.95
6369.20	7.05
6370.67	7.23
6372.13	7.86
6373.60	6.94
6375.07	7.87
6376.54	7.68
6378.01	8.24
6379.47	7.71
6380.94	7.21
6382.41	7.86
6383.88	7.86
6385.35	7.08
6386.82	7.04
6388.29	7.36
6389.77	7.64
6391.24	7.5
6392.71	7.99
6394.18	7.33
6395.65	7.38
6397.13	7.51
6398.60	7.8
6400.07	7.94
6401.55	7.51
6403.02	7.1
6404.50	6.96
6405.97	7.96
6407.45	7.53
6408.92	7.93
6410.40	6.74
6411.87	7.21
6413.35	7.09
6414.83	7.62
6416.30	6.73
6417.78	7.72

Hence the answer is 6.97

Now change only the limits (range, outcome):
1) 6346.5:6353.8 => 6.99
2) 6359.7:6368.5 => 6.53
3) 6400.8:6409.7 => 6.96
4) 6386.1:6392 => 7.04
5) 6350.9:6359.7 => 6.7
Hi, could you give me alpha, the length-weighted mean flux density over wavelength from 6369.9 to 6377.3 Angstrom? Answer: 7.51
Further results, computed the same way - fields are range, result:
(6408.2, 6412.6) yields 7.29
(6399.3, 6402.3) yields 7.73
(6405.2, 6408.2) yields 7.75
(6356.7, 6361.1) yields 6.9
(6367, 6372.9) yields 7.52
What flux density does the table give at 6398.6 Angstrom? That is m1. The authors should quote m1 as 7.8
